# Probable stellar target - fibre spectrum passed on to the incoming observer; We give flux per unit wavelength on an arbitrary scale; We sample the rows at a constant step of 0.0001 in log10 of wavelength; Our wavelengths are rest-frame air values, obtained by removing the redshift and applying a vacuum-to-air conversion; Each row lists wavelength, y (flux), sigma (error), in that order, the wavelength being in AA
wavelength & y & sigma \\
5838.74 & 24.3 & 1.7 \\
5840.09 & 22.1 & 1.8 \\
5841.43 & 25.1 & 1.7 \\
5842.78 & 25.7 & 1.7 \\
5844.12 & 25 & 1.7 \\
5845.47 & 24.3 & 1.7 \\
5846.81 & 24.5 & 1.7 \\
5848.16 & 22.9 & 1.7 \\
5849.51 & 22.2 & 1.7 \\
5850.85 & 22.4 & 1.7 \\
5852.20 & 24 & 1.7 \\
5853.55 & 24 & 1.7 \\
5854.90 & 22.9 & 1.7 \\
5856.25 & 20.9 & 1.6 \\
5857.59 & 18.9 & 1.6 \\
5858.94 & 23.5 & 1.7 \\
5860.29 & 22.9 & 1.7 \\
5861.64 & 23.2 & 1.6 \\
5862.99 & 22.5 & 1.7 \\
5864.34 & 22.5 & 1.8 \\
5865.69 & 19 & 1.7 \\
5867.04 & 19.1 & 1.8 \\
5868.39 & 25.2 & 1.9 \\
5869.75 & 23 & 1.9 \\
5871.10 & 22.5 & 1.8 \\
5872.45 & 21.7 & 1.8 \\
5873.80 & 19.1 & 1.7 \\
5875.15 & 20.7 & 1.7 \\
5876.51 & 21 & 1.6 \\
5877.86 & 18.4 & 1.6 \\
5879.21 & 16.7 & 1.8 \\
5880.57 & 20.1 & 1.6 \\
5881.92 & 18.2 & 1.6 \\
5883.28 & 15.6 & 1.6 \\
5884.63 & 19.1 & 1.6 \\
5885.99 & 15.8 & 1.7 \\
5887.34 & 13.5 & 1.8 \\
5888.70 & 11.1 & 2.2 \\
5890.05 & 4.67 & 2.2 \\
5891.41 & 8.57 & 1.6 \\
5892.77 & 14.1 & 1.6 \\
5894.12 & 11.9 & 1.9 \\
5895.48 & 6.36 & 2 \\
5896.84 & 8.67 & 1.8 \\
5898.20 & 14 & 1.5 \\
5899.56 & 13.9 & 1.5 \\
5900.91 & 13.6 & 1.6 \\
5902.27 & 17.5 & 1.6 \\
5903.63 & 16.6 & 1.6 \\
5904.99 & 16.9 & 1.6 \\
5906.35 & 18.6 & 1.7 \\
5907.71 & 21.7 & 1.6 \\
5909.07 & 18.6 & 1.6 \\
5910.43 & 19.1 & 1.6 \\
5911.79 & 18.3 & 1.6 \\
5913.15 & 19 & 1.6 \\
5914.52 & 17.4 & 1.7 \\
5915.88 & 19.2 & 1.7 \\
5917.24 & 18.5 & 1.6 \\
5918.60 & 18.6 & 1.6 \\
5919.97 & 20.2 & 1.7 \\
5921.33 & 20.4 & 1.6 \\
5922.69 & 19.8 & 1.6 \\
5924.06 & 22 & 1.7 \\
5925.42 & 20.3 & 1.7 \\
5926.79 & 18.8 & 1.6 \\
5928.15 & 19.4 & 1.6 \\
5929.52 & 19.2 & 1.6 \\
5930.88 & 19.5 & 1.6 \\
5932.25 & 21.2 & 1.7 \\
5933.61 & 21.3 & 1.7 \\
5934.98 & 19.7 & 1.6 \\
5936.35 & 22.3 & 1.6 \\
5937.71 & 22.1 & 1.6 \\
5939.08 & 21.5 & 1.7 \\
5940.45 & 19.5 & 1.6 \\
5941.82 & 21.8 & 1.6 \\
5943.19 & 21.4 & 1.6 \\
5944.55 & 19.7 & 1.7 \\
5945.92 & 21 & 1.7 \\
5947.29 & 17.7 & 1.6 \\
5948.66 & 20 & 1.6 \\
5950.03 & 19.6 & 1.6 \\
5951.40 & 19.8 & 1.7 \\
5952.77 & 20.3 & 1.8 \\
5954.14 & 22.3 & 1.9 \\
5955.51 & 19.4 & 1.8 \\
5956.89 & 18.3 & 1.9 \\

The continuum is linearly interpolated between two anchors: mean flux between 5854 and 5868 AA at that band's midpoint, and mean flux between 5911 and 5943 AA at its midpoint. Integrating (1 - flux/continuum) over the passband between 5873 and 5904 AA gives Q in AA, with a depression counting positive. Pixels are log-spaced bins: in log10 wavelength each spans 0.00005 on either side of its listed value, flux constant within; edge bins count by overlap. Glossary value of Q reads 9.2 AA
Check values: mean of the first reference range 21.7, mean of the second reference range 20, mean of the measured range 14.8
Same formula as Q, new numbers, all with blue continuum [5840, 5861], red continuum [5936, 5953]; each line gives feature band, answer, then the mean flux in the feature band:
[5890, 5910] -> 7.06 AA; 14.1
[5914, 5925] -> 0.86 AA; 19.6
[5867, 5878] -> 0.56 AA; 21.4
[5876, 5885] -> 1.61 AA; 18.4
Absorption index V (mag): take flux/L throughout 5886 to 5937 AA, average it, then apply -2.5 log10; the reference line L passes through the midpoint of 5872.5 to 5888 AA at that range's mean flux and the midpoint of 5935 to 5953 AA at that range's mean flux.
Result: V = 0.15 mag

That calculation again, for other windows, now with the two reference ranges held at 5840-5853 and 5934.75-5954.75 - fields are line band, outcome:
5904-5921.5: 0.15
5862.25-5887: 0.15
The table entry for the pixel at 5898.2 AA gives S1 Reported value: 14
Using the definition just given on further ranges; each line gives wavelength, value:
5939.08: 21.5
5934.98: 19.7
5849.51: 22.2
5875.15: 20.7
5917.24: 18.5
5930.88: 19.5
